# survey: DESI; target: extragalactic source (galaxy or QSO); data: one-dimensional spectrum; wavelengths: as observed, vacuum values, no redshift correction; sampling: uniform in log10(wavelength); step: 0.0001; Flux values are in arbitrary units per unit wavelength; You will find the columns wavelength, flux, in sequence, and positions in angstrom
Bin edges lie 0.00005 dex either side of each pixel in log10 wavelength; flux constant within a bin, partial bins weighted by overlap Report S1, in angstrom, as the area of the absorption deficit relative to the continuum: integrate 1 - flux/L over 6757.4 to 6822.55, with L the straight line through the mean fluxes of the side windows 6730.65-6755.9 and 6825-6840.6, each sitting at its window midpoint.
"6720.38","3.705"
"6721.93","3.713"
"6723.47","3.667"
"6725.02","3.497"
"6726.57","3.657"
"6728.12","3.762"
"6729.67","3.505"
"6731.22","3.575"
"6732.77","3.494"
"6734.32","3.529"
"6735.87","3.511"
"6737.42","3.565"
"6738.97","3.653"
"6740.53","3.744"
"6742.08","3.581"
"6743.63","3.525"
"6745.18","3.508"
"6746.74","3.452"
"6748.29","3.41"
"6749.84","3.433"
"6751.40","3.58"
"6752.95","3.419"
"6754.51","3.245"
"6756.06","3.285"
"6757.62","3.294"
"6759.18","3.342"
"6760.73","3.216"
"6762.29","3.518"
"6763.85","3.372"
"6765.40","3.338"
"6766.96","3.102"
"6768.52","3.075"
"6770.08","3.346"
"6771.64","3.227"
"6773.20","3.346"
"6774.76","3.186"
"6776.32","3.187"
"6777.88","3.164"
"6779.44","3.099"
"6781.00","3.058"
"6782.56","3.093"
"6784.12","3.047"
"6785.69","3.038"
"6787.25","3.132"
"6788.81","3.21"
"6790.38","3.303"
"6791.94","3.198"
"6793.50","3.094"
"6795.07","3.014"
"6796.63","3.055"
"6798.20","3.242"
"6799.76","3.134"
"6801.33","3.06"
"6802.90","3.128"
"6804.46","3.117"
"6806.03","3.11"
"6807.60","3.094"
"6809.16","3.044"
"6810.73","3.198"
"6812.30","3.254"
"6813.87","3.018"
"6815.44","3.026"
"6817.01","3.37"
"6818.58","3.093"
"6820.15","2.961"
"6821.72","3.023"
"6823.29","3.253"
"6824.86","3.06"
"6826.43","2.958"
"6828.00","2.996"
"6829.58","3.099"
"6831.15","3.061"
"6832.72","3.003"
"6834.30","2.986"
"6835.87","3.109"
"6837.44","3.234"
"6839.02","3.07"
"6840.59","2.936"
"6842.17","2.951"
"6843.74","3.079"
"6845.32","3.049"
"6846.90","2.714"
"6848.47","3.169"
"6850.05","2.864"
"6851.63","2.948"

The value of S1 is 2.1 angstrom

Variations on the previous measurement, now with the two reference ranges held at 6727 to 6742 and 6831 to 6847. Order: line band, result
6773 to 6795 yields 1.2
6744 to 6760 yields 0.5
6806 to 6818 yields 0.1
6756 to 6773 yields 0.7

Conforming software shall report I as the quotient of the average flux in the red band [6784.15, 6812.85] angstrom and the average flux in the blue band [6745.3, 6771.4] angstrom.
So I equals 0.94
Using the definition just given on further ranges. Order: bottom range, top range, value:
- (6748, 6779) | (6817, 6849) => 0.92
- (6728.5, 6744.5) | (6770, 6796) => 0.88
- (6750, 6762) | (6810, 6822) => 0.93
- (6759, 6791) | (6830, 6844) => 0.95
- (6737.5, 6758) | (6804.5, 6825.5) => 0.90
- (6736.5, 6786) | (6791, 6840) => 0.93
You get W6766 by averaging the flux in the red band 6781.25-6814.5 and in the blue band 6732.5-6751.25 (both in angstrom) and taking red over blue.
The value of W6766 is 0.9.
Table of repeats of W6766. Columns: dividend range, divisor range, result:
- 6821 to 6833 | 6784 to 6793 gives 0.97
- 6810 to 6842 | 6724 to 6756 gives 0.87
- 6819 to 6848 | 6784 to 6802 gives 0.97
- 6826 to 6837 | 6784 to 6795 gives 0.97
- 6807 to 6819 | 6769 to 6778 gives 0.97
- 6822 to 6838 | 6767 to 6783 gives 0.97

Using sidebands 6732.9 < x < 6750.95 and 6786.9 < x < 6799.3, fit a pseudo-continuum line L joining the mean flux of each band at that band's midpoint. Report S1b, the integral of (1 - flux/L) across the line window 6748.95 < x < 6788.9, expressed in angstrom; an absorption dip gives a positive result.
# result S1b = 1.1 angstrom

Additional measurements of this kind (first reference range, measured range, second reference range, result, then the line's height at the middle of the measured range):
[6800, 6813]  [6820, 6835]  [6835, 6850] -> 0.12 angstrom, 3.07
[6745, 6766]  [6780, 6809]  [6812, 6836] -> 0.82 angstrom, 3.21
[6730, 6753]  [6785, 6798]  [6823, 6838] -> 0.54 angstrom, 3.27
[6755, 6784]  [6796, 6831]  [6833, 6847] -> 0.01 angstrom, 3.1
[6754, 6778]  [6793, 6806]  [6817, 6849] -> 0.21 angstrom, 3.16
